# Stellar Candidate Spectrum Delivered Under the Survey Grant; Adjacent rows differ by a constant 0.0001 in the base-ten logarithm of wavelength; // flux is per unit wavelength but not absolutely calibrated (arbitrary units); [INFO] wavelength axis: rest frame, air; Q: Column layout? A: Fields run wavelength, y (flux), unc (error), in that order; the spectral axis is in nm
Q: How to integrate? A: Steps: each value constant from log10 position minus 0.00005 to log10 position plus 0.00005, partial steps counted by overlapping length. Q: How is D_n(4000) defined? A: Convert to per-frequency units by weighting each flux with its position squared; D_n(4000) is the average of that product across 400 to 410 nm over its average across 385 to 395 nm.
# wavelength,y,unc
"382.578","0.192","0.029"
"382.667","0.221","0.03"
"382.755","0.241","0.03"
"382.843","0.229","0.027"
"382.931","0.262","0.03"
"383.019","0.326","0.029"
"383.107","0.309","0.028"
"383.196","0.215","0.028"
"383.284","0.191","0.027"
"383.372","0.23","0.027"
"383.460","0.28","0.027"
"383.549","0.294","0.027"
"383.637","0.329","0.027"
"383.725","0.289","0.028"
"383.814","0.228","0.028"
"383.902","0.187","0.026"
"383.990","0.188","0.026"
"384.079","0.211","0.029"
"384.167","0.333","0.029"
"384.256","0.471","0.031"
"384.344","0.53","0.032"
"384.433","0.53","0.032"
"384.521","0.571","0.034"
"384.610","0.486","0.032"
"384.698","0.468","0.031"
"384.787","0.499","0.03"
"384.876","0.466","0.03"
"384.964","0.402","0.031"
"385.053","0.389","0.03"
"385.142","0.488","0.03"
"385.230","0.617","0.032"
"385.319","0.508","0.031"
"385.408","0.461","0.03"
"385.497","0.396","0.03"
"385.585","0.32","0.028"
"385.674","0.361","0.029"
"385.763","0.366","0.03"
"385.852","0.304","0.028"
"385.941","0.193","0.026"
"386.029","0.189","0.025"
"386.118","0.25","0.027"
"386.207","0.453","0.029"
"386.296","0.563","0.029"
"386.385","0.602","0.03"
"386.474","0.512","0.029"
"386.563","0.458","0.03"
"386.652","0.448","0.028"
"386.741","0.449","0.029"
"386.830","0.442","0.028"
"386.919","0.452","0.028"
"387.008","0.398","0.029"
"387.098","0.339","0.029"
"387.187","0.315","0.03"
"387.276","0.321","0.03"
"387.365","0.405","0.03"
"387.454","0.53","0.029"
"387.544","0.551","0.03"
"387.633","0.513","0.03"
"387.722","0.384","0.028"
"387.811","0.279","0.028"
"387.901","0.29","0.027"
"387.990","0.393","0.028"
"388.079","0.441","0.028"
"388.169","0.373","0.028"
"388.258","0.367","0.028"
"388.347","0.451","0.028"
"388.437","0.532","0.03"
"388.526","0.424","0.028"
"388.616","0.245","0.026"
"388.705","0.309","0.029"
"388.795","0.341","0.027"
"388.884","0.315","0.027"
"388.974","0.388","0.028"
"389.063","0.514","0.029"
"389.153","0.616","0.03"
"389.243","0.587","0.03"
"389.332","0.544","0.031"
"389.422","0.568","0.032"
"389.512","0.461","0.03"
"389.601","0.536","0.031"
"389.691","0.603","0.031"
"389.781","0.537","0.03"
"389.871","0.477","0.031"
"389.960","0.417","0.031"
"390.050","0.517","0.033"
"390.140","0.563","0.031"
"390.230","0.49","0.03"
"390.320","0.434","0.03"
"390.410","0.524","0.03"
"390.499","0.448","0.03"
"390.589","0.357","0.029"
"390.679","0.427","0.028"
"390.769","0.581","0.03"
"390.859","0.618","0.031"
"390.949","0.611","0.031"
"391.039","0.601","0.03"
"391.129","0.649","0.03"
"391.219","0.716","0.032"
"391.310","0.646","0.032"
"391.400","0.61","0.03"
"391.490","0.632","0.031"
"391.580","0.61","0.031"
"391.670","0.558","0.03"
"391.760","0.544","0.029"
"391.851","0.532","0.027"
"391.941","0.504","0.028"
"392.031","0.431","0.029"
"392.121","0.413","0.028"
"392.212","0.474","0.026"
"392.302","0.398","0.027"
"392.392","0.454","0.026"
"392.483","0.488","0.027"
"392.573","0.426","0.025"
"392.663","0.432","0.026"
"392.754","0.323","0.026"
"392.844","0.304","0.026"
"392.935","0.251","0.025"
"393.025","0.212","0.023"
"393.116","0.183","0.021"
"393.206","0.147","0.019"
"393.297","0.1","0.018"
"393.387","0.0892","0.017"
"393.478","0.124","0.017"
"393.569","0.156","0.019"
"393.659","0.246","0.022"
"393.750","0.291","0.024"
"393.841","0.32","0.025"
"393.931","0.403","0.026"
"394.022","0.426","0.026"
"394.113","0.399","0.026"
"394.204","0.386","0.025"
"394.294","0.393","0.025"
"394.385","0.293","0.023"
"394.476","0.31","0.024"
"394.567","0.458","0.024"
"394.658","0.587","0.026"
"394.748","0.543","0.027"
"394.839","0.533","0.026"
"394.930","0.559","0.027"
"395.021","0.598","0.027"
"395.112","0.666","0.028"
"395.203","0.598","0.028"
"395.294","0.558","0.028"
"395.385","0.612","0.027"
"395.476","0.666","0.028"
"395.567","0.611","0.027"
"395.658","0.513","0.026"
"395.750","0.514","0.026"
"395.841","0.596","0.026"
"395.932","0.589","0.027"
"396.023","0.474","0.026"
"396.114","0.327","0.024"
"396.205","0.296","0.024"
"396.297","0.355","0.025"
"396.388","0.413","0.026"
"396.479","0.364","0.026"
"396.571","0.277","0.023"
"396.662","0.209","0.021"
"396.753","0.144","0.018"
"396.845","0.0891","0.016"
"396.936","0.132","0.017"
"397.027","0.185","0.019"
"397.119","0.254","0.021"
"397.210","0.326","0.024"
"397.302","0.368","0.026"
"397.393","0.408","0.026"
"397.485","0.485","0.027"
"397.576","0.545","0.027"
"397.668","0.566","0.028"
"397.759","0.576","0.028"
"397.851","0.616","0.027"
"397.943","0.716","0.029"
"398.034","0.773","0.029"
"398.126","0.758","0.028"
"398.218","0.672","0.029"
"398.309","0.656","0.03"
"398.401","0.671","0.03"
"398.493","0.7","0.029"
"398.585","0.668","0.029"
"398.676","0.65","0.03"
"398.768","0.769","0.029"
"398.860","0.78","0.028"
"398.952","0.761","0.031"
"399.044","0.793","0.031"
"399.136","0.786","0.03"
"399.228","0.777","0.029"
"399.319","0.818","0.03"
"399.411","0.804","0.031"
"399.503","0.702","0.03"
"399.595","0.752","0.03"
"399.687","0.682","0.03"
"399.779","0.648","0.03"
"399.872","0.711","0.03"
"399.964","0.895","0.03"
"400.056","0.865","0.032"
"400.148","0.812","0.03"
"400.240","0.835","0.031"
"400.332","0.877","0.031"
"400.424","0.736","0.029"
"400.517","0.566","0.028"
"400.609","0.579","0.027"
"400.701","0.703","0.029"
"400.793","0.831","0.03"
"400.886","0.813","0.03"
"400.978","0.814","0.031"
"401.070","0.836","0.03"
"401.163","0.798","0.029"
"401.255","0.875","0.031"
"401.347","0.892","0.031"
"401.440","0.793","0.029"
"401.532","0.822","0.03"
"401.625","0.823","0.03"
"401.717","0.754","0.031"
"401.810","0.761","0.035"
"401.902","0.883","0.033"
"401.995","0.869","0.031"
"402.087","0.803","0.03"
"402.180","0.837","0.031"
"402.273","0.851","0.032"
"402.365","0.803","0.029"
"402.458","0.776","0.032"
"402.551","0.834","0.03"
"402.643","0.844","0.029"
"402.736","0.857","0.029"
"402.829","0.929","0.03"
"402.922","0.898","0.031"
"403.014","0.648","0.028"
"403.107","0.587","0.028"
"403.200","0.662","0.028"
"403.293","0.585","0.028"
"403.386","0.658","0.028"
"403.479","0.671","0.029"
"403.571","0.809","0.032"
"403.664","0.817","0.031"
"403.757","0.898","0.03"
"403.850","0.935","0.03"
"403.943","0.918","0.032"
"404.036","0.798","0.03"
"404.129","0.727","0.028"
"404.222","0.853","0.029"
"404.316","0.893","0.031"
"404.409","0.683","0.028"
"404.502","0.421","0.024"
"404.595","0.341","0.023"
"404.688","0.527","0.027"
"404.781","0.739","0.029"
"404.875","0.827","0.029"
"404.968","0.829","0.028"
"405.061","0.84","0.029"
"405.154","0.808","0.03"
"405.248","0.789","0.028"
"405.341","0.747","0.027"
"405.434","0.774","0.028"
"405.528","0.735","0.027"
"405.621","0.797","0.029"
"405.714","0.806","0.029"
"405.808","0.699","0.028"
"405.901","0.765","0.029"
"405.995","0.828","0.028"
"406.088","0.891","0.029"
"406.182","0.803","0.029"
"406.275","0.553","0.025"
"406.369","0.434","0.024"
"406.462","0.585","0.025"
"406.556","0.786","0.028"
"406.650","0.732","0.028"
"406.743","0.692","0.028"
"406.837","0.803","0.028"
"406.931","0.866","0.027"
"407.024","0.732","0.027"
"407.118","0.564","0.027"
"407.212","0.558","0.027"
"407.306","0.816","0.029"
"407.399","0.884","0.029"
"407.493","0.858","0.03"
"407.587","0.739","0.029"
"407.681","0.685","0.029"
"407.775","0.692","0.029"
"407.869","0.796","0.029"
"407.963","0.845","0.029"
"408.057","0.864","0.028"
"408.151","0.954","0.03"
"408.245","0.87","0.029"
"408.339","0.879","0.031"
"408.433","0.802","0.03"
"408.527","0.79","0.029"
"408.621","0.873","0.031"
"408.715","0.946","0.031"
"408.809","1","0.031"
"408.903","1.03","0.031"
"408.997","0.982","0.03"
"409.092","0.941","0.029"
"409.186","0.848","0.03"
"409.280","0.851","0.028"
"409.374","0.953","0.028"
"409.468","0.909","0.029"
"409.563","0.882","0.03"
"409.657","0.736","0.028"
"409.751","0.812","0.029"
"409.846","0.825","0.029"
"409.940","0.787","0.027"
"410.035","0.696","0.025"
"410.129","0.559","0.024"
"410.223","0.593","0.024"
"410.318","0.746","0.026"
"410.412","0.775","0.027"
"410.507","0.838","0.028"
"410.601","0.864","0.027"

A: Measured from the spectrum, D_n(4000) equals 1.98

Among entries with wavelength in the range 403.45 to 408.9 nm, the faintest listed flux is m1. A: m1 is 0.341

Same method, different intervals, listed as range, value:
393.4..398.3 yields 0.0891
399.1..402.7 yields 0.566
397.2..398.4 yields 0.326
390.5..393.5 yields 0.0892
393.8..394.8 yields 0.293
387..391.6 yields 0.245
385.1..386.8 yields 0.189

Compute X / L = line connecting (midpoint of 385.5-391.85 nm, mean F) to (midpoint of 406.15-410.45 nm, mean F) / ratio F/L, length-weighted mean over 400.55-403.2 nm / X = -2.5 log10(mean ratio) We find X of -0.17 mag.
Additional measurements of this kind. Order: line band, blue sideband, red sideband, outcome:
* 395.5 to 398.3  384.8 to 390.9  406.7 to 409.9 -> 0.355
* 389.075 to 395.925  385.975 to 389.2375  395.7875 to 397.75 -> -0.213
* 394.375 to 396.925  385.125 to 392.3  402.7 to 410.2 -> 0.274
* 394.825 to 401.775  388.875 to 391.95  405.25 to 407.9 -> 0.035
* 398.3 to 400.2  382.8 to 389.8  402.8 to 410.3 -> -0.173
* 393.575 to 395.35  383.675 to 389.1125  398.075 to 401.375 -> 0.359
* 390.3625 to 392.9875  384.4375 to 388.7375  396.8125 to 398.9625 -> -0.060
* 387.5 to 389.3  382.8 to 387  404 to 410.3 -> 0.061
